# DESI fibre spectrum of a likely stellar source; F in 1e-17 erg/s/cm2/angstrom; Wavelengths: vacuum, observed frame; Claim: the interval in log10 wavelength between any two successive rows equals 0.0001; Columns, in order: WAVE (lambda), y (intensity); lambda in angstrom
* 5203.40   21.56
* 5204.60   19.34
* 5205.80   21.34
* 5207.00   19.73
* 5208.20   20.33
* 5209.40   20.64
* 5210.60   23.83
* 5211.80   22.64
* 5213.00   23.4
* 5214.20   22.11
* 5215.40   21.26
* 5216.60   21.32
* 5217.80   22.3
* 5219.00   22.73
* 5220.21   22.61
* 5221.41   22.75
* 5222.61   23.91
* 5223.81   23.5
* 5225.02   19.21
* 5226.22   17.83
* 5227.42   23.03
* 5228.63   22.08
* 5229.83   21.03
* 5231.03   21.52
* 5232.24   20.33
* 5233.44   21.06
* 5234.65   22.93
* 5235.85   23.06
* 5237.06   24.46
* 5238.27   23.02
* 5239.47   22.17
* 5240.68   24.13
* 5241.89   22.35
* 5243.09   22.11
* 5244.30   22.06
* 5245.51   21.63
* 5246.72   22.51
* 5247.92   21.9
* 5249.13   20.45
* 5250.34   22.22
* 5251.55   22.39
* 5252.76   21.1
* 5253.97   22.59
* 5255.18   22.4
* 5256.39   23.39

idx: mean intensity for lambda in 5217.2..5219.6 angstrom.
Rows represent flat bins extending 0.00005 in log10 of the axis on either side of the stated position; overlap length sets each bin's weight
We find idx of 22.5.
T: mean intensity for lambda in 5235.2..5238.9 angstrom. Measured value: 23.5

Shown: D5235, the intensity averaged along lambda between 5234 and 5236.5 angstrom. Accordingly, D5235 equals 23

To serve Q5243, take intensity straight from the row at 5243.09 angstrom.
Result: 22.11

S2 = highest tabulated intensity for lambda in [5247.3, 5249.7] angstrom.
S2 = 21.9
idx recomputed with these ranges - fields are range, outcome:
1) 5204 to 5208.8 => 20.2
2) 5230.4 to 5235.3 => 21.5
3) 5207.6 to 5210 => 20.5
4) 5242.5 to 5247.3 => 22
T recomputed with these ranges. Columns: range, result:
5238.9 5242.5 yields 22.9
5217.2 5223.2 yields 22.9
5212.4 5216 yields 22.3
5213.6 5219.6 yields 22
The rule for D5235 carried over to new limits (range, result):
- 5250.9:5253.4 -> 21.7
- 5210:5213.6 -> 23.3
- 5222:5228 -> 21.5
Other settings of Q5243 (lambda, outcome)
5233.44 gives 21.06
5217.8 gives 22.3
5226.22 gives 17.83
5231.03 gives 21.52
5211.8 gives 22.64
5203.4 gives 21.56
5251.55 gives 22.39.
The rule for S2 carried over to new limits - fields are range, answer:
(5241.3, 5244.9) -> 22.35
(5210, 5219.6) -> 23.83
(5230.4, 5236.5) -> 23.06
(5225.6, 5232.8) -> 23.03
